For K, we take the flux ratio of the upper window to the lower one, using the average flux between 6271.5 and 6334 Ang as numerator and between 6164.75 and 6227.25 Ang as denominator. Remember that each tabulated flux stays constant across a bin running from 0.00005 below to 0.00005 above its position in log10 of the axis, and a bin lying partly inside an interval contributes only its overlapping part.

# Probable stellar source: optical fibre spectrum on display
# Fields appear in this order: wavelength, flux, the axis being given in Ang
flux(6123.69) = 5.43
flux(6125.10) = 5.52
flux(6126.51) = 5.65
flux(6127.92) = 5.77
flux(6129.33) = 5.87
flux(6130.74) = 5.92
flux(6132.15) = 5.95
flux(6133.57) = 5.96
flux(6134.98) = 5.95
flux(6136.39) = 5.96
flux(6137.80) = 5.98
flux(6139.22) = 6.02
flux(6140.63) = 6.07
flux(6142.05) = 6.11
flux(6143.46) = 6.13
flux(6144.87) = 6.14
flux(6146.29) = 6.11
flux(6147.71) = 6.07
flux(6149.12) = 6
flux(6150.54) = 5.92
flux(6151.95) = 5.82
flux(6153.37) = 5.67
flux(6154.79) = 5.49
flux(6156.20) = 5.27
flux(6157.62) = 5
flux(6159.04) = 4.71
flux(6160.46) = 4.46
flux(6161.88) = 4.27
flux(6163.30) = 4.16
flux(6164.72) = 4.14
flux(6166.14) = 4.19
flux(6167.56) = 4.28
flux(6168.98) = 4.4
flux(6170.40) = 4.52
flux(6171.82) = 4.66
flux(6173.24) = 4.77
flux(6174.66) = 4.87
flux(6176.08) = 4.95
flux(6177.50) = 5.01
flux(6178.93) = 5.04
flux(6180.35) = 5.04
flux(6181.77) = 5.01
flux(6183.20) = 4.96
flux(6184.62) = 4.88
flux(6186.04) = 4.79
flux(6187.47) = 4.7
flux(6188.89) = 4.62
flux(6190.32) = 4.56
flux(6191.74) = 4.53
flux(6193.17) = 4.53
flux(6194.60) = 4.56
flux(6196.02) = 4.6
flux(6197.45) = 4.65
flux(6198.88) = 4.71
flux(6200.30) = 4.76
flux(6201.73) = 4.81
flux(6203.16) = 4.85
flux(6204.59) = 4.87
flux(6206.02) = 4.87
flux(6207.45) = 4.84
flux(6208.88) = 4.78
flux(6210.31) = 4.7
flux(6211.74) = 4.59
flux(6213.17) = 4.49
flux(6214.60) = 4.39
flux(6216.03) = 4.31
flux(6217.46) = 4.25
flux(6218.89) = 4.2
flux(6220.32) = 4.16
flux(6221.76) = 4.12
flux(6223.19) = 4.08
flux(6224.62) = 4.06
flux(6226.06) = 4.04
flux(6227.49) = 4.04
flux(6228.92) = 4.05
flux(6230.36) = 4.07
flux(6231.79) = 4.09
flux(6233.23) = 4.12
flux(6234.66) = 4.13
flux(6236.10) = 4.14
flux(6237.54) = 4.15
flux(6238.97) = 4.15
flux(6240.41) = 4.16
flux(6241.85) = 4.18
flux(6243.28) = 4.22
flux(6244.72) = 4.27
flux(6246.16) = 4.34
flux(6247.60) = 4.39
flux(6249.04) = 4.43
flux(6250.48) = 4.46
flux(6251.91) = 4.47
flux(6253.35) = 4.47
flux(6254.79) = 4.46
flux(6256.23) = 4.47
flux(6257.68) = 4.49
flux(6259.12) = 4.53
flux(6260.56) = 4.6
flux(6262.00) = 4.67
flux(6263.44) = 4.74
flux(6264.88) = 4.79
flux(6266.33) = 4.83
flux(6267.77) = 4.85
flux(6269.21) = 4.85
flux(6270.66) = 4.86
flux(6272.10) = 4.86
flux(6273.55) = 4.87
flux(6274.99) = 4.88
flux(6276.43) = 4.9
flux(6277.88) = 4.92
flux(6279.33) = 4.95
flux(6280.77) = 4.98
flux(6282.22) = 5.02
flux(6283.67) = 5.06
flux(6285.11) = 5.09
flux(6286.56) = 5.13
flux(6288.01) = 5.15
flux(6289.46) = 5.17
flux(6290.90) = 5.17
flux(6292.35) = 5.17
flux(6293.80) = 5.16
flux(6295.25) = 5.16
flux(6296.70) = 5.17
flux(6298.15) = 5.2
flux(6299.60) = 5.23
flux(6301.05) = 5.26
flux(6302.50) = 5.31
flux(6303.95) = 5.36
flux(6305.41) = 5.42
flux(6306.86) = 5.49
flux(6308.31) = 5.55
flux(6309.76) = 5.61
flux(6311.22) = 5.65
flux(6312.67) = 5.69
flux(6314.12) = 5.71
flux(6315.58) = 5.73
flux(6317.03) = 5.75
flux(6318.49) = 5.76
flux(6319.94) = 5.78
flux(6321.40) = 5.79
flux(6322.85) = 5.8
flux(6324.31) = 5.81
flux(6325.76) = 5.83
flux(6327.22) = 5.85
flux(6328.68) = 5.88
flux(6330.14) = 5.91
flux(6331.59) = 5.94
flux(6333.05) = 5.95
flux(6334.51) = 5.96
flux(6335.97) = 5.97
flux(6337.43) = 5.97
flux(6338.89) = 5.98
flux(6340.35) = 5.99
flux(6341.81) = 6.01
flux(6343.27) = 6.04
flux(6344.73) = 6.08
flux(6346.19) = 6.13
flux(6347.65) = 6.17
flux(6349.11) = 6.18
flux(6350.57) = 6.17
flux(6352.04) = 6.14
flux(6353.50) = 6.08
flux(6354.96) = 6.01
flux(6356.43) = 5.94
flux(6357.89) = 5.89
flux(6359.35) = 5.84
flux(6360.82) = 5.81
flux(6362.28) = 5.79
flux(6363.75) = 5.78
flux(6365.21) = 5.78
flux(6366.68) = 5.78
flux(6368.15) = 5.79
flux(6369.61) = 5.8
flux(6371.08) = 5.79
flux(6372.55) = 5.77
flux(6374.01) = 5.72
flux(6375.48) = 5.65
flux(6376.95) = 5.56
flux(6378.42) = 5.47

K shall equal 1.18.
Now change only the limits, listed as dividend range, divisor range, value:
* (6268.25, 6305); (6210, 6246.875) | 1.21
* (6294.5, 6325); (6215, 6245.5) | 1.33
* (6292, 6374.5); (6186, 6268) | 1.30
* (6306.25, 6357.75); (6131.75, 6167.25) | 1.08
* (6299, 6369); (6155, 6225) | 1.26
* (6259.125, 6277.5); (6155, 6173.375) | 1.06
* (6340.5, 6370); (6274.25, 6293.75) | 1.18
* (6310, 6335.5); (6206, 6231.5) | 1.35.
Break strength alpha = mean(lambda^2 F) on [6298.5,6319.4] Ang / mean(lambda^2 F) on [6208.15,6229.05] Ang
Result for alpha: 1.33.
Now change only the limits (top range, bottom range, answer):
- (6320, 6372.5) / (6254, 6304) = 1.22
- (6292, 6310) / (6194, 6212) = 1.16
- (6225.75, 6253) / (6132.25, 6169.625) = 0.80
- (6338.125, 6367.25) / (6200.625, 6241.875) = 1.44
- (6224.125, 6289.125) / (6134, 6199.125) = 0.92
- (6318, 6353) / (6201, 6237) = 1.42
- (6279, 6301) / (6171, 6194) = 1.11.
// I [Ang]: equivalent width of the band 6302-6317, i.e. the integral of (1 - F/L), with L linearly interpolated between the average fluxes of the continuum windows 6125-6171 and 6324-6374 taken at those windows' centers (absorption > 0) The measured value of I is 0.70 Ang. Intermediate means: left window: 5.44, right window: 5.93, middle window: 5.56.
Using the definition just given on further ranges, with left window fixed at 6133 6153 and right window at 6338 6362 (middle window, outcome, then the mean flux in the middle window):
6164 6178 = 3.4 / 4.57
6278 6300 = 3.3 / 5.11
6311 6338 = 0.9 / 5.83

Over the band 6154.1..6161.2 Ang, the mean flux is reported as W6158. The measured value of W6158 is 4.98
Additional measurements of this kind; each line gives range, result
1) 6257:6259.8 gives 4.51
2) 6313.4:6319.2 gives 5.73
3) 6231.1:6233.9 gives 4.1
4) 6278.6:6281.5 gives 4.96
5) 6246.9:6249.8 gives 4.41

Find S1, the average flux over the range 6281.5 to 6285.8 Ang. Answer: 5.06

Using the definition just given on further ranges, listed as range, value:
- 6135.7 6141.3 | 6.01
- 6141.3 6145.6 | 6.12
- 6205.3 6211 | 4.8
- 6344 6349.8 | 6.14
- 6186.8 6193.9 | 4.59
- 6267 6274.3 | 4.86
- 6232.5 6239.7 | 4.14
